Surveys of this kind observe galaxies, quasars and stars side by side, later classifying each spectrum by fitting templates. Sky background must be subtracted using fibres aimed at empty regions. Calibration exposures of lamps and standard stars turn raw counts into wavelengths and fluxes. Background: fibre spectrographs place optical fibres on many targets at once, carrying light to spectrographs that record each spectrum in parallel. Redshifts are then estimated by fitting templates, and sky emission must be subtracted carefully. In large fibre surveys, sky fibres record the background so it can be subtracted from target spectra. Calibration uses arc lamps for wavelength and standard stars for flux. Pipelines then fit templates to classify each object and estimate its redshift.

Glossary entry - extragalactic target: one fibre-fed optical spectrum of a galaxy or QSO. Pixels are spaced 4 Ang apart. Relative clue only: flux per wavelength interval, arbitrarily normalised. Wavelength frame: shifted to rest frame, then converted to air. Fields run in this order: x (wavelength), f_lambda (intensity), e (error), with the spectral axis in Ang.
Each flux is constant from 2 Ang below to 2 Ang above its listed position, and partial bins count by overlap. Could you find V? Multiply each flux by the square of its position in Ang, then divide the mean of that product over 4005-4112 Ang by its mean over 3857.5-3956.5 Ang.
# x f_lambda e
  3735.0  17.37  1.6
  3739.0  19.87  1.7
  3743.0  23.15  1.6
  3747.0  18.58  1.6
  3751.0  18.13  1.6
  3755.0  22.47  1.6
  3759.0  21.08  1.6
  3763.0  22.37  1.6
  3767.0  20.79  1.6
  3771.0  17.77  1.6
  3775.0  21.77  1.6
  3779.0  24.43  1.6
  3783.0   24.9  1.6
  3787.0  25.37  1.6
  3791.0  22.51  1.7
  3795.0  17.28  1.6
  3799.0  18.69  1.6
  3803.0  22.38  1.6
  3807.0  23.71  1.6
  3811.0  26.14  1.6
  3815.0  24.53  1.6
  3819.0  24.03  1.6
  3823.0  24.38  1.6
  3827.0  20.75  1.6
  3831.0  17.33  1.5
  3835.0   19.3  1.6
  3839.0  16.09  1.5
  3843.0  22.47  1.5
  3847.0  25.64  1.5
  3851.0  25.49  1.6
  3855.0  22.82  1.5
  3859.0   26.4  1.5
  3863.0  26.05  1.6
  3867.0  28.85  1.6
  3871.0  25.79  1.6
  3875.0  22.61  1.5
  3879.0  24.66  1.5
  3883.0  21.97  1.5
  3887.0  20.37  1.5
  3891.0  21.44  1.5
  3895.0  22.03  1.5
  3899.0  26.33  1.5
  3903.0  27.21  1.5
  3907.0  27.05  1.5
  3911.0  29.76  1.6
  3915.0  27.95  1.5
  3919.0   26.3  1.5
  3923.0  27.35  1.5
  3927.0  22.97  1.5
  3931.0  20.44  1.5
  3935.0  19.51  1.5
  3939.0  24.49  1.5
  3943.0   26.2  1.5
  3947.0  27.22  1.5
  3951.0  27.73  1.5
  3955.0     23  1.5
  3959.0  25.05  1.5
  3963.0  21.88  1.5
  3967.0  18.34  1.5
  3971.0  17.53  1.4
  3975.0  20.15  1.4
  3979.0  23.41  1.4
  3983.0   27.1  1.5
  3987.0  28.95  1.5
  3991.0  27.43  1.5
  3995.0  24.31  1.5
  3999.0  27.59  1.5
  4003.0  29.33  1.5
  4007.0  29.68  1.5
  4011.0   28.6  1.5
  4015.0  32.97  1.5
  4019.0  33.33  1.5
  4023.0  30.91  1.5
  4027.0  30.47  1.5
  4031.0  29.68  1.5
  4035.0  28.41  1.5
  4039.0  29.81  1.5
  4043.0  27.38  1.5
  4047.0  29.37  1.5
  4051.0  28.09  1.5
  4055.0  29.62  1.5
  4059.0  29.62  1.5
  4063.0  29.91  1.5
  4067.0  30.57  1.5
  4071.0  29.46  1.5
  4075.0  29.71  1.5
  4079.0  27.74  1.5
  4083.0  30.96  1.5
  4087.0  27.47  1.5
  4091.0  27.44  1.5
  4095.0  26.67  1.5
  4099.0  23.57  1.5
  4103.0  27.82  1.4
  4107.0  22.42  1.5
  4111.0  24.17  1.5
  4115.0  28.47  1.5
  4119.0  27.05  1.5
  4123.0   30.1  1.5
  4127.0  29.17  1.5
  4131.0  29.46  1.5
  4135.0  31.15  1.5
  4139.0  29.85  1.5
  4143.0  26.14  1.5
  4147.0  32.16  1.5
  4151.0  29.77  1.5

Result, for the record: 1.2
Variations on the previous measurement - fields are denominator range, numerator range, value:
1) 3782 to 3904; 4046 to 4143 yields 1.39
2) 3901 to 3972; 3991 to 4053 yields 1.25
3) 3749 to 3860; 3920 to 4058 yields 1.32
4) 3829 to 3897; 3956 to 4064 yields 1.29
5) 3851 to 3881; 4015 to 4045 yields 1.30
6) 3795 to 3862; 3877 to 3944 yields 1.14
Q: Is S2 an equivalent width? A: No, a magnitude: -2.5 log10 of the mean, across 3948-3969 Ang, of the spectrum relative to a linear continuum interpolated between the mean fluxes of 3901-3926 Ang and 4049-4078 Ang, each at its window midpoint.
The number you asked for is 0.20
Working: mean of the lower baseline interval 27.4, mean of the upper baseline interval 29.5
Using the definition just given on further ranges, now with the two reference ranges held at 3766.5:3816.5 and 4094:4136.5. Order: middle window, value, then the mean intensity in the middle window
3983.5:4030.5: -0.15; 29.4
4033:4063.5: -0.11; 29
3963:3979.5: 0.26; 19.8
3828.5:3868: 0.02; 22.9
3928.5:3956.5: 0.02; 24.1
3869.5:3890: 0.03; 22.9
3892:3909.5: -0.07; 25.5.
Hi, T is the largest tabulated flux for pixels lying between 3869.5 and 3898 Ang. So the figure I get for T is 25.79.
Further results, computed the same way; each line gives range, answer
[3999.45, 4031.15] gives 33.33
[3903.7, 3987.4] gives 29.76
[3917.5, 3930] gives 27.35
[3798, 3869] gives 28.85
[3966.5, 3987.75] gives 28.95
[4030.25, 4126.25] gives 30.96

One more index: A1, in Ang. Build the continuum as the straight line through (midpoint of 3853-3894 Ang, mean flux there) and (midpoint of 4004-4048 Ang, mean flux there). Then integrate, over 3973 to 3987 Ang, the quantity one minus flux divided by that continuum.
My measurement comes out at 2.0 Ang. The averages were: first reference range 24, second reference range 30.1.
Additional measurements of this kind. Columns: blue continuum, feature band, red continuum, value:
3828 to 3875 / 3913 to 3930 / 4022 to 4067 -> -0.2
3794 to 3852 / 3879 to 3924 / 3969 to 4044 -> -1.4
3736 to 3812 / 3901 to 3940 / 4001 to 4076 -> 1.2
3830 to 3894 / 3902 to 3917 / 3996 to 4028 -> -1.6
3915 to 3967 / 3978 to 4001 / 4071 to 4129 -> -1.3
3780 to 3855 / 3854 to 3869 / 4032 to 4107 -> -1.8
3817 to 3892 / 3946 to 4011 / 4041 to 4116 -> 1.9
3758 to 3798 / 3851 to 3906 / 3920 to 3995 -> -3.6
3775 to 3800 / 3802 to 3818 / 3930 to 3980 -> -1.4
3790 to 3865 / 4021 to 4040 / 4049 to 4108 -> -2.0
